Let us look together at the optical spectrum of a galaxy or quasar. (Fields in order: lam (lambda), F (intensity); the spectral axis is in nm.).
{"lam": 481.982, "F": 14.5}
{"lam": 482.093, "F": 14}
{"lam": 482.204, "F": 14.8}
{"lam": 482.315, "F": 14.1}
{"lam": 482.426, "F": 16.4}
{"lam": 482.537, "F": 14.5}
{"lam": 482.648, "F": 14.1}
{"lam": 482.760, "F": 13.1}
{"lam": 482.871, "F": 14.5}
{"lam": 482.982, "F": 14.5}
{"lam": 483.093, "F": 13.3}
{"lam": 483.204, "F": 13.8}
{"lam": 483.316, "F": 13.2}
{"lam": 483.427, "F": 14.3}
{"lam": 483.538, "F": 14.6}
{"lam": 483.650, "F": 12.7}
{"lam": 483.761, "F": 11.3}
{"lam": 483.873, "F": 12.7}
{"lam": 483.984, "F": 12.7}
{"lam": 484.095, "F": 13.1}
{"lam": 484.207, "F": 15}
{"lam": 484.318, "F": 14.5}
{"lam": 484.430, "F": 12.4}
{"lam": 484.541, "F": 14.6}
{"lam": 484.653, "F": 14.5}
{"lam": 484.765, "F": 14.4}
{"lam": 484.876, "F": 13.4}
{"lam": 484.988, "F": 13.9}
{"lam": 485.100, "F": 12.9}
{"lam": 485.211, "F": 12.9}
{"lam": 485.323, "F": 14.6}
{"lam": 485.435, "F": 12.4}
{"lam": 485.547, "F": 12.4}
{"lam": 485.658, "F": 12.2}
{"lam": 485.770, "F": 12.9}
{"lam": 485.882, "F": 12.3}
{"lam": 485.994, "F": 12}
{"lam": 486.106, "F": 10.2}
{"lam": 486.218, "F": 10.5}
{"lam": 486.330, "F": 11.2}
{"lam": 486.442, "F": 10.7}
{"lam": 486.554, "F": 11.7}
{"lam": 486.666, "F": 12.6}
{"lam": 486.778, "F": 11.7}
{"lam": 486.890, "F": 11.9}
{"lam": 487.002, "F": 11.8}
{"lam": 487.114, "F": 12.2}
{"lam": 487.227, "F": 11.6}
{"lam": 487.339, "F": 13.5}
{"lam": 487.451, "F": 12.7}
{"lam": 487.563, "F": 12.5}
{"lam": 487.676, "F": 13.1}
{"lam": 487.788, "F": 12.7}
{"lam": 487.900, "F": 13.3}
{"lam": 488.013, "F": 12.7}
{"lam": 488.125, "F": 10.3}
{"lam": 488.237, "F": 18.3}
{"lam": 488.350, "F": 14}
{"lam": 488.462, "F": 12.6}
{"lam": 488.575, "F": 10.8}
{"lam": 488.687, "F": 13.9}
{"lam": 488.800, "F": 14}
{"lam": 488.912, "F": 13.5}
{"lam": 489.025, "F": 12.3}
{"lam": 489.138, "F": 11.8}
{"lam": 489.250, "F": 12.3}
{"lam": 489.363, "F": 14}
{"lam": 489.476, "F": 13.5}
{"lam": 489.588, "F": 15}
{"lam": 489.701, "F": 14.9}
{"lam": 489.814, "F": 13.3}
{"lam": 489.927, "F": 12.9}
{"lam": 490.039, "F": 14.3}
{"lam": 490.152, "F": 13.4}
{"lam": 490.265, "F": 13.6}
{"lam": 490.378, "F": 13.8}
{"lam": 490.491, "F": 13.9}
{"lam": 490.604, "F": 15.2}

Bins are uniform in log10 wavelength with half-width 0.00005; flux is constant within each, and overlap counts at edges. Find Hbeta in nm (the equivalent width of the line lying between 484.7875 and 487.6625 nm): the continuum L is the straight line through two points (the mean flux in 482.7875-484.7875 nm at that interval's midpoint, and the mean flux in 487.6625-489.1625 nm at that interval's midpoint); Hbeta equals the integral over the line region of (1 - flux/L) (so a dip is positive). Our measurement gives 0.23 nm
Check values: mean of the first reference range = 13.7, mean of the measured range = 12.3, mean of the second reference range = 13.1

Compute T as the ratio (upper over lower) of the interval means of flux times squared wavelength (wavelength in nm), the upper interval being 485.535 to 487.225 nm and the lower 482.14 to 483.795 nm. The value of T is 0.9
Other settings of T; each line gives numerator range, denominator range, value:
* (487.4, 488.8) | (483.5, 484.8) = 0.99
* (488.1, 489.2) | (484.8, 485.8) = 1.02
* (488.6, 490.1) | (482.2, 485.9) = 1.01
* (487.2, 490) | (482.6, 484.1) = 1.01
